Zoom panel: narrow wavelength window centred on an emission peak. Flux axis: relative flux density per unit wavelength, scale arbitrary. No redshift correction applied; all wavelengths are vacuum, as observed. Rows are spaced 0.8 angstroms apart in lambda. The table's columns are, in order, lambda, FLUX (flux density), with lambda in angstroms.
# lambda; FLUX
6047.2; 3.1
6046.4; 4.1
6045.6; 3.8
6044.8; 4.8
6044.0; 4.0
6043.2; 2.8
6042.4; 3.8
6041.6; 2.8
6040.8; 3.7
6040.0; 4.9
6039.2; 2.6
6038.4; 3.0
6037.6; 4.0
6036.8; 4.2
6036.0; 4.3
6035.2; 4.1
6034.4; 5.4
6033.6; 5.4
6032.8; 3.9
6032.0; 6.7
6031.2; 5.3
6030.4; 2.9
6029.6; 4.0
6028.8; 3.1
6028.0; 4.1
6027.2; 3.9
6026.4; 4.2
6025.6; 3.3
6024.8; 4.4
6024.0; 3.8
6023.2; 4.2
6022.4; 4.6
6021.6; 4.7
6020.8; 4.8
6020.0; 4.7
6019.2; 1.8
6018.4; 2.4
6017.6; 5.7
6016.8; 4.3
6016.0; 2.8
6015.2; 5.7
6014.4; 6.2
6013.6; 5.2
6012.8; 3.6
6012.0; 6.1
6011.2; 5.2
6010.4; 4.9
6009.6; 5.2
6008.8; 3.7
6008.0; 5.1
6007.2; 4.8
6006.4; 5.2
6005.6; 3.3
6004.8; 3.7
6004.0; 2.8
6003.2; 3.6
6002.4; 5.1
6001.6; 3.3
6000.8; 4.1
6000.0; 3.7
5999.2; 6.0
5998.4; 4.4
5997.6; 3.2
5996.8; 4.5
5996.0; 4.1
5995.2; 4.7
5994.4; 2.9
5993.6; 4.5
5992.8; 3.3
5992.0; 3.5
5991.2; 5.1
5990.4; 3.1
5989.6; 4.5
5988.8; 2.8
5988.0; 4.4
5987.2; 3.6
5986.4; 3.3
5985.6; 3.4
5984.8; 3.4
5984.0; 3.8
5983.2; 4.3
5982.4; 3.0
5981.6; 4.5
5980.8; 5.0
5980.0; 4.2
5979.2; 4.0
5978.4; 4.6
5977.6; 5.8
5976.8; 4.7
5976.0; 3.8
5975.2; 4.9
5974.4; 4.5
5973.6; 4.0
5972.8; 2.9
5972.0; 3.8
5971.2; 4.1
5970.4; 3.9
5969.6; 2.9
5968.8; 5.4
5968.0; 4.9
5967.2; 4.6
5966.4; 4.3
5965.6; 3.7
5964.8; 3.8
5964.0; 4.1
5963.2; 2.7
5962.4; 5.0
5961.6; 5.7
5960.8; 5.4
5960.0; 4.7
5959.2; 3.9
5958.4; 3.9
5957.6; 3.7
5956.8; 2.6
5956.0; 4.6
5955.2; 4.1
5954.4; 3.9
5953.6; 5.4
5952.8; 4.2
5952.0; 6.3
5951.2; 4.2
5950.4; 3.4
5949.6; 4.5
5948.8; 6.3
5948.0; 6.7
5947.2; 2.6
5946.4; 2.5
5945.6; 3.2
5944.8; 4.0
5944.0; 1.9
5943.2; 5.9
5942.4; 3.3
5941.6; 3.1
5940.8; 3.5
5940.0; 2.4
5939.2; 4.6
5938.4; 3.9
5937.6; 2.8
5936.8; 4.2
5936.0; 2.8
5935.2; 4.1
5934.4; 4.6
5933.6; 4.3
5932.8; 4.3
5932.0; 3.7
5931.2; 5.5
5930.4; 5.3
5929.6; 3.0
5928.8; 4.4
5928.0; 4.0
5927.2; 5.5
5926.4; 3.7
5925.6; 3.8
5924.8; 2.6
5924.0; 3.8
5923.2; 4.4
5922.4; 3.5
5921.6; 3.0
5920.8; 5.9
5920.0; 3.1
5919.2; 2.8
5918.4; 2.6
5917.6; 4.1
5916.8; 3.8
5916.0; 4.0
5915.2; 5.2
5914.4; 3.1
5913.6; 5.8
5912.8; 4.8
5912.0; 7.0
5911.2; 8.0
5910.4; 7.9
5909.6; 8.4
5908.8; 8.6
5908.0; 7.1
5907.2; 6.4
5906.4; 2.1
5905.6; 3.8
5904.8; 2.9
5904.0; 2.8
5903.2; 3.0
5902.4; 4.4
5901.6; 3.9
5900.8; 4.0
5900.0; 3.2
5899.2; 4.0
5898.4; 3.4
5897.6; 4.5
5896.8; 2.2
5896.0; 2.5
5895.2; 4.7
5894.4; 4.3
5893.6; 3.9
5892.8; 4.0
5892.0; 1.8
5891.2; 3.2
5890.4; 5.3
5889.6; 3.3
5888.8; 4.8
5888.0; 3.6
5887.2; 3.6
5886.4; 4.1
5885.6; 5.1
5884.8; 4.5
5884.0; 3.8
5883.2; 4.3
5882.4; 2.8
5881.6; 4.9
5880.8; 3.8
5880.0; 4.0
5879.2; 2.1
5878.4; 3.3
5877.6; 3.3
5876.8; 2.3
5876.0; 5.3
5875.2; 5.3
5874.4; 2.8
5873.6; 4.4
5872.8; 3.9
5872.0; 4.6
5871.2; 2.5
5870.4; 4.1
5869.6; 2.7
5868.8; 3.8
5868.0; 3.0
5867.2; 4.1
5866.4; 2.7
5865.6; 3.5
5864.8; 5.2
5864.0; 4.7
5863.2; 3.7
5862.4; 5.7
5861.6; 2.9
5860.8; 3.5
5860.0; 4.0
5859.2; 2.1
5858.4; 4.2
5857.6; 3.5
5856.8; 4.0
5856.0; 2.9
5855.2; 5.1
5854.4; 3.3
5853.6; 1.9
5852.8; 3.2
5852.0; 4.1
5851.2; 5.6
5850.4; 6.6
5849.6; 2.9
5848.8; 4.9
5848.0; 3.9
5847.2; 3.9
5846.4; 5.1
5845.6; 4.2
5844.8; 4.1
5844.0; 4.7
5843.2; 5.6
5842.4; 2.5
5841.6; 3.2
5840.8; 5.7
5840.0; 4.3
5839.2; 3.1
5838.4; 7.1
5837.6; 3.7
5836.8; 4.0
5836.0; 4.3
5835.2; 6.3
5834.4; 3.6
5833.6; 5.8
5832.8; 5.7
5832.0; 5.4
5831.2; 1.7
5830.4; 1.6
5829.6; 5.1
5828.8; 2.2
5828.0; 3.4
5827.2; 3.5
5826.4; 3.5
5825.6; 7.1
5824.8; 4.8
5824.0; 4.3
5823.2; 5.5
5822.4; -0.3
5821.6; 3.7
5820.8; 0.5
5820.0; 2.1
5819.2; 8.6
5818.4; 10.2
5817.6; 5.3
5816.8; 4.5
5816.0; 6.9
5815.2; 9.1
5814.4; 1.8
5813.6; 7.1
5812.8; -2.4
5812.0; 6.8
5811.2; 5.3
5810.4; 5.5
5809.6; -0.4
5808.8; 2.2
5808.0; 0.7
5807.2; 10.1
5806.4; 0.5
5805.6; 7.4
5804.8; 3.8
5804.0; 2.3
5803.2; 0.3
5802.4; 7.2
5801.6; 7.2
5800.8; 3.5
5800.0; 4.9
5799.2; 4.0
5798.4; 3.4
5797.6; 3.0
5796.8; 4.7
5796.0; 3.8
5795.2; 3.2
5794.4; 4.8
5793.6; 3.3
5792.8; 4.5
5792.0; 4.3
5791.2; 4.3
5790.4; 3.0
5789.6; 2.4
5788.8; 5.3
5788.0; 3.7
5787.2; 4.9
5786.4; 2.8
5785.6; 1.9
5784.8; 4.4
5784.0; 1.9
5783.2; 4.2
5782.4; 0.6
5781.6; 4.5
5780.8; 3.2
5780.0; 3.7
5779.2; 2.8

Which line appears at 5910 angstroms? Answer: Hbeta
